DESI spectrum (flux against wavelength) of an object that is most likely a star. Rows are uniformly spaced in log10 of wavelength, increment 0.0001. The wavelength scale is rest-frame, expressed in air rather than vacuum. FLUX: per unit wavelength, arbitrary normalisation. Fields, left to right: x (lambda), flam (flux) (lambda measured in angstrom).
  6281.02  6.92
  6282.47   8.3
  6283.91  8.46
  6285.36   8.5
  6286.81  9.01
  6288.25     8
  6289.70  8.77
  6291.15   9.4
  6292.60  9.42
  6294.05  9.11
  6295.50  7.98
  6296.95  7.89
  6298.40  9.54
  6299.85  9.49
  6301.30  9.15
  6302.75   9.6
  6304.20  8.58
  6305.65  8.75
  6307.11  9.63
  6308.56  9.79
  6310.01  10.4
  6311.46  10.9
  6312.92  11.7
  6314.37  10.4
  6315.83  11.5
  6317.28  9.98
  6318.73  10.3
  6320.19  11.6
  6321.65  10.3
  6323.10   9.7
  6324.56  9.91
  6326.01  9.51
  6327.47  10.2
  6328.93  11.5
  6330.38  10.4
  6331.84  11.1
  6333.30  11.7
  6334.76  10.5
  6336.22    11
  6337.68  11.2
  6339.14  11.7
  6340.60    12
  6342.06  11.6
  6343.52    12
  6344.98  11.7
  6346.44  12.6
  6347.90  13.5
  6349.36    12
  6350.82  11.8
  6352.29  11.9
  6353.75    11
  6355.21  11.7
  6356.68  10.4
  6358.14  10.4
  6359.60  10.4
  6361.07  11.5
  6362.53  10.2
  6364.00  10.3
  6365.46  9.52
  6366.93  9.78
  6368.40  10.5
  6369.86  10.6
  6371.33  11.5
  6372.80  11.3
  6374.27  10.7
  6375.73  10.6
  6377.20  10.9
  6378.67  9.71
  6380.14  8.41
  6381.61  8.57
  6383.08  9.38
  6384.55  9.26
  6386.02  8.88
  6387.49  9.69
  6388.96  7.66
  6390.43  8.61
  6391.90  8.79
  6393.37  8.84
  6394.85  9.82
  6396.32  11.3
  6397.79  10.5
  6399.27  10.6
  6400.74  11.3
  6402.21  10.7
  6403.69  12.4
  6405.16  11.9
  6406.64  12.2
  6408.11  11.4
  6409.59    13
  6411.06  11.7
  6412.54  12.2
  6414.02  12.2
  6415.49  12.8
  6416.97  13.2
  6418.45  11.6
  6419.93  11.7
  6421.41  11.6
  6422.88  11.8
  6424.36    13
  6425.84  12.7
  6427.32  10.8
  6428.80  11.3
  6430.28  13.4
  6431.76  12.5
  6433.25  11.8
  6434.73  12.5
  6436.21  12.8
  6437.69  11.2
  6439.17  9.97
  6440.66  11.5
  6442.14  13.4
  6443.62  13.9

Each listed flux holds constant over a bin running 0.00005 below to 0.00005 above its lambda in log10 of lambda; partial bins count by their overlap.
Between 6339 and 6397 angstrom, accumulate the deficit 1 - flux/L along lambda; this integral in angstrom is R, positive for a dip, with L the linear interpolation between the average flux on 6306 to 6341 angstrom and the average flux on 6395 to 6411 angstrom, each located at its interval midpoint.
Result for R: 3.11 angstrom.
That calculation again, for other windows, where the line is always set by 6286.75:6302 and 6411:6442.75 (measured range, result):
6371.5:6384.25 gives 1.05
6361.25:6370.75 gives 0.32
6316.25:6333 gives -1.48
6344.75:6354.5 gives -1.79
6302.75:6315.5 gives -1.10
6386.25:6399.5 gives 2.11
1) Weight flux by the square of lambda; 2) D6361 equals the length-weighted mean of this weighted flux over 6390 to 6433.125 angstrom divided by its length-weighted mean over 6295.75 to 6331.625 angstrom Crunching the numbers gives 1.19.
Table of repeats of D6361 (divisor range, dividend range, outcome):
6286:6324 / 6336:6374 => 1.18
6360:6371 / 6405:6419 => 1.20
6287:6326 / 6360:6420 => 1.13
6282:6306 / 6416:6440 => 1.42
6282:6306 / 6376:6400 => 1.10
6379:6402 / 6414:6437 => 1.30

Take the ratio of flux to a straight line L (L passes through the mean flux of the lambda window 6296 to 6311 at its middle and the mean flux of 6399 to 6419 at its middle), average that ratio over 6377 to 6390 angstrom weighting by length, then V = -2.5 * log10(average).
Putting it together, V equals 0.24 mag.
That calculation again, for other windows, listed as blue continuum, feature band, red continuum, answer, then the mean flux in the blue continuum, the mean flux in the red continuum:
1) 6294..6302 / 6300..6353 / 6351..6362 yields -0.09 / 8.84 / 11.1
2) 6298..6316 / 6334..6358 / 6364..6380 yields -0.14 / 9.91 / 10.4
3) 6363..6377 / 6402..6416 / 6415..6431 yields -0.03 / 10.5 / 12.2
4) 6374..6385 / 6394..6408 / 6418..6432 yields -0.04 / 9.66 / 12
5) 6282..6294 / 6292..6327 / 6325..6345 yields 0.00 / 8.77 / 11.1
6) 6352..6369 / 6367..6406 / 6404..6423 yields 0.13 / 10.6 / 12.1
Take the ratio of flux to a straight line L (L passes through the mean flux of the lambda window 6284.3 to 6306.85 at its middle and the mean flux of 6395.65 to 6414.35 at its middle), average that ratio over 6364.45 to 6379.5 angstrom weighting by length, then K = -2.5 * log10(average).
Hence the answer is 0.032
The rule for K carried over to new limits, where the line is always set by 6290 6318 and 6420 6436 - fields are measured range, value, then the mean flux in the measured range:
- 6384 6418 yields 0.075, 10.8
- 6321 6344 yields -0.069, 10.9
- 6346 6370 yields -0.035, 11.1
